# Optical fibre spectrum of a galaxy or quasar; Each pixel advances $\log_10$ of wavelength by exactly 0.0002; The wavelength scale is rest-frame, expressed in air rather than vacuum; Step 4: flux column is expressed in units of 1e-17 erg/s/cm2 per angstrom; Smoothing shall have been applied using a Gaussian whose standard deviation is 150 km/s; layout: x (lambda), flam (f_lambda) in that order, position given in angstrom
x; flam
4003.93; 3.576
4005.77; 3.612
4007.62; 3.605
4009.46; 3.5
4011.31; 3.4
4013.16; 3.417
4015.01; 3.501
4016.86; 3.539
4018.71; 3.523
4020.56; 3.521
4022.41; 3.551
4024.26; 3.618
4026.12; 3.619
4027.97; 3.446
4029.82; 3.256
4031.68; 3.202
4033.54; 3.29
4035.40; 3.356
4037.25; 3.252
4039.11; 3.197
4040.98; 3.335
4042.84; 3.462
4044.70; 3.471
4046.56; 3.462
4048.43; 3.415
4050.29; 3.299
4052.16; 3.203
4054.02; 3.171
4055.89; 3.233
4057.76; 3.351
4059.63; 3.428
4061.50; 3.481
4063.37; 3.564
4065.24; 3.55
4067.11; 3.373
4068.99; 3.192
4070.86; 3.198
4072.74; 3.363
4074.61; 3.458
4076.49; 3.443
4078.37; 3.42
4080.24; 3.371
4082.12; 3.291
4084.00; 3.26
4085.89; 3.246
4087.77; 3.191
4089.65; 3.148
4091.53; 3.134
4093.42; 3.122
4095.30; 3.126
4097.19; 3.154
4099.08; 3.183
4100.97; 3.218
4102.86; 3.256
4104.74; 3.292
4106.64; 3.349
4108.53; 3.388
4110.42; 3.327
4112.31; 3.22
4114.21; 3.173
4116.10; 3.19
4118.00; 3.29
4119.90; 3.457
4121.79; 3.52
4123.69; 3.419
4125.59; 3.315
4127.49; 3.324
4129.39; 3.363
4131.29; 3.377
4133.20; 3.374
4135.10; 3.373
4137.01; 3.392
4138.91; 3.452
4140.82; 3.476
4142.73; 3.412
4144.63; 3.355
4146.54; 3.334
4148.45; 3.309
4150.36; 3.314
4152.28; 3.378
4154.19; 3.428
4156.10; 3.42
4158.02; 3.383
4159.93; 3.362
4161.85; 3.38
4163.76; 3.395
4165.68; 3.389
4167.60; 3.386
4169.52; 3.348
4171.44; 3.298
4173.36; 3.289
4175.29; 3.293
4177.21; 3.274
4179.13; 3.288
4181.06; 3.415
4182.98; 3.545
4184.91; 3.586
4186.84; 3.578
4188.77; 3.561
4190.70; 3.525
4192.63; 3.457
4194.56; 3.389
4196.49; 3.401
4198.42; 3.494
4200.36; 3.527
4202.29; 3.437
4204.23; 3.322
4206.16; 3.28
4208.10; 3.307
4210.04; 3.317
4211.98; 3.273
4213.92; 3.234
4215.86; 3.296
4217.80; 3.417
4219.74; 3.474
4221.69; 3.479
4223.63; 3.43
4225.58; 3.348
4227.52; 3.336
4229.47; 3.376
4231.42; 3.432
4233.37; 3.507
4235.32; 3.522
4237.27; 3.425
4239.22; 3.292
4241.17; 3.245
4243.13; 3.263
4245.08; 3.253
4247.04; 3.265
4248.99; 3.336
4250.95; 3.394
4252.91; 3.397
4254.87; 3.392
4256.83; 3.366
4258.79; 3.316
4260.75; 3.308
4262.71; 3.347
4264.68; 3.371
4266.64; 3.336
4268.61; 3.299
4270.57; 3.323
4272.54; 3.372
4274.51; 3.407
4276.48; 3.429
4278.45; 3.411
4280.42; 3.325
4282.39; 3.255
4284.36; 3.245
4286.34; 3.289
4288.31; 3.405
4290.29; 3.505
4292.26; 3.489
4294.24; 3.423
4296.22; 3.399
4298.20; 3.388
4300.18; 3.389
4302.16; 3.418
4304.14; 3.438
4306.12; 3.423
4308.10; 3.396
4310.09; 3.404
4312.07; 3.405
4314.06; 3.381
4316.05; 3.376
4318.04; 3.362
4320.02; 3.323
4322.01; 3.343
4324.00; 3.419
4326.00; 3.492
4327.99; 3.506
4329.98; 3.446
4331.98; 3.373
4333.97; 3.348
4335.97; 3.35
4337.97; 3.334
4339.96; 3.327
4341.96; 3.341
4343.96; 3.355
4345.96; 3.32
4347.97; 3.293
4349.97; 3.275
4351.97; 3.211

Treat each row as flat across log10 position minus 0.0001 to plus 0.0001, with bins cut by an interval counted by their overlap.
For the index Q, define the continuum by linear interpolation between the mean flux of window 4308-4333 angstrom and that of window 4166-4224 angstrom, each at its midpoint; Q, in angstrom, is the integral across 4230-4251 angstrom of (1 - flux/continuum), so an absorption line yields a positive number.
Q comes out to 0.3 angstrom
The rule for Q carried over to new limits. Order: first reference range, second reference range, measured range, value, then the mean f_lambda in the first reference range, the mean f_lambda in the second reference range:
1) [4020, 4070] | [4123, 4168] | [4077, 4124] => 1.5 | 3.38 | 3.38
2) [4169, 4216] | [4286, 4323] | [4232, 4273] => 0.6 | 3.39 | 3.4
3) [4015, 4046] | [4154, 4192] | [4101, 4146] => 0.8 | 3.42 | 3.41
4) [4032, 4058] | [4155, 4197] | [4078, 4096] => 0.6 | 3.32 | 3.41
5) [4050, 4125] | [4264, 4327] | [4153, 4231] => -1.2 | 3.3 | 3.38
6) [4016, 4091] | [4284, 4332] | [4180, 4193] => -0.5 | 3.37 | 3.4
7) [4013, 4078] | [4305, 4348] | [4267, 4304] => 0.1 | 3.39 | 3.38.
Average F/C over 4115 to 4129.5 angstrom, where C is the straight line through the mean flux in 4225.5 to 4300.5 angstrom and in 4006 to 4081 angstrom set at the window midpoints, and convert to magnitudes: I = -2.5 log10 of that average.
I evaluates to 0.01 mag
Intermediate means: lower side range 3.4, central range 3.36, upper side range 3.36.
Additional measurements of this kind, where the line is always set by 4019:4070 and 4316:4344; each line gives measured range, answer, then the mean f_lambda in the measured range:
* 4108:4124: 0.018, 3.33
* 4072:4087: 0.009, 3.35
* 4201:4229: 0.008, 3.36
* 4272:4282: 0.000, 3.38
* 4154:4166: -0.003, 3.39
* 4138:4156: -0.001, 3.39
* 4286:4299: -0.012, 3.42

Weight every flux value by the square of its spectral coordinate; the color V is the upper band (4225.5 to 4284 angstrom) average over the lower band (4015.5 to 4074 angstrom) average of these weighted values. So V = 1.1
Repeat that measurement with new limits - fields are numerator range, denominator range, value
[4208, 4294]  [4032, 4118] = 1.11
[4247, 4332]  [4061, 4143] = 1.11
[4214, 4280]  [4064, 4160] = 1.08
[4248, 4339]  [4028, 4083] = 1.13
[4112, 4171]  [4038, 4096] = 1.05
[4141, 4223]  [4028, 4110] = 1.08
